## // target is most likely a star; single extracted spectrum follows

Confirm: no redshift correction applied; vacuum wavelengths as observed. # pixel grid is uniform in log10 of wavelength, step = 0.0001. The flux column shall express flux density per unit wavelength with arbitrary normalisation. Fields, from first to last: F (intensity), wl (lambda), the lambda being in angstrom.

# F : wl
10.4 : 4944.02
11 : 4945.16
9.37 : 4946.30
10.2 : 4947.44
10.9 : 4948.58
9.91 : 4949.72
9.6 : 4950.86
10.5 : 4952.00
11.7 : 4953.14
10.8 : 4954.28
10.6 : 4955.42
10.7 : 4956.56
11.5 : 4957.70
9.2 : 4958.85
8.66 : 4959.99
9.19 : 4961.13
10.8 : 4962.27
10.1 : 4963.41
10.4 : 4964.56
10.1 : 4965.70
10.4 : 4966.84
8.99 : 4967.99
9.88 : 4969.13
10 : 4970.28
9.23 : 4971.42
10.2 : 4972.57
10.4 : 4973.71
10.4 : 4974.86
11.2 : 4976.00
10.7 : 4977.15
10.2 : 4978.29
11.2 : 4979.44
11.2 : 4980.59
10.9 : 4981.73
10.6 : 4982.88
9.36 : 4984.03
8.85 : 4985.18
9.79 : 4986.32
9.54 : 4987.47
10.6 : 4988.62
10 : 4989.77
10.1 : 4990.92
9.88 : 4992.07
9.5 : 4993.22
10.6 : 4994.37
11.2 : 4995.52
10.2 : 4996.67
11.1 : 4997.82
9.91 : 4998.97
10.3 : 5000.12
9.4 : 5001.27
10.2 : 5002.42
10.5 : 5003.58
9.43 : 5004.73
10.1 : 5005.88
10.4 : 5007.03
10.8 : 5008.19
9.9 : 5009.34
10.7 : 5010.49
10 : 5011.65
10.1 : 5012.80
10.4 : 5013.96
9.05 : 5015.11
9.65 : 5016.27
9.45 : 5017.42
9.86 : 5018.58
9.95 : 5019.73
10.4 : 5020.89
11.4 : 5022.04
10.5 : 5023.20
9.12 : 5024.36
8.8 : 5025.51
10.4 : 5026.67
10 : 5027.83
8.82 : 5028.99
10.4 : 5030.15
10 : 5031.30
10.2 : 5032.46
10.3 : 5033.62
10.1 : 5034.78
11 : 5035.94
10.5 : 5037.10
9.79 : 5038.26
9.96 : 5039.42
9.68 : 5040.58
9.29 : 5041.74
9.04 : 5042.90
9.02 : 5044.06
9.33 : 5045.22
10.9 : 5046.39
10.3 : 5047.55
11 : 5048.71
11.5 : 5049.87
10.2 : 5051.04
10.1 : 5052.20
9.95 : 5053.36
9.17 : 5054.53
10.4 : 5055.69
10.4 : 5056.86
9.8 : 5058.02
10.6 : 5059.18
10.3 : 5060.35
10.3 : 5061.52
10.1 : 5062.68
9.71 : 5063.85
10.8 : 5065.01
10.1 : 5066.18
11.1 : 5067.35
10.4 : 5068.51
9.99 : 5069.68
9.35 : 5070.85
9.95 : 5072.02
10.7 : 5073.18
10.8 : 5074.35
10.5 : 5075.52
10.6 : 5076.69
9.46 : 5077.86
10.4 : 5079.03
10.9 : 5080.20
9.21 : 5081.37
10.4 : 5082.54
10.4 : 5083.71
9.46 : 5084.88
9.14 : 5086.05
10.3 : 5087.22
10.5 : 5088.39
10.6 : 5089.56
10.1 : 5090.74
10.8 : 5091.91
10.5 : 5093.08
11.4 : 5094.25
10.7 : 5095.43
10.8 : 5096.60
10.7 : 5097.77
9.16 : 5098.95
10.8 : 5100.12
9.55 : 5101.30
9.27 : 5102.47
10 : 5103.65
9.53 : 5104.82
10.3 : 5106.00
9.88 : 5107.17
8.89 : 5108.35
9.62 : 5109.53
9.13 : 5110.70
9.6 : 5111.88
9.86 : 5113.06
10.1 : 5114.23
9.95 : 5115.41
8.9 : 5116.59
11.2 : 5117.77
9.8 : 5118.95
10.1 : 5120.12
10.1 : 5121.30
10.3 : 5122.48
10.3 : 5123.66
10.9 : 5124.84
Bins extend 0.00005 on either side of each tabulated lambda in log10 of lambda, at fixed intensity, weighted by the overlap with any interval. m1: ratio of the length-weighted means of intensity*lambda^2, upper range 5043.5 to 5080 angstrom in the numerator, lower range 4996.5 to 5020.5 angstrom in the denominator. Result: 1.04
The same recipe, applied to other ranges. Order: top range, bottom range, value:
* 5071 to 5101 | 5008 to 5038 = 1.05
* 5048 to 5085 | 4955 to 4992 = 1.05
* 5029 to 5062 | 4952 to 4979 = 1.02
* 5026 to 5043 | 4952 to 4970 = 1.01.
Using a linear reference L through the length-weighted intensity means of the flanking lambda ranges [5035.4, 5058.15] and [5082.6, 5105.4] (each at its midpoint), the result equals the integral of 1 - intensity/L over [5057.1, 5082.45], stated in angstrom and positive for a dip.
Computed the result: -0.3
